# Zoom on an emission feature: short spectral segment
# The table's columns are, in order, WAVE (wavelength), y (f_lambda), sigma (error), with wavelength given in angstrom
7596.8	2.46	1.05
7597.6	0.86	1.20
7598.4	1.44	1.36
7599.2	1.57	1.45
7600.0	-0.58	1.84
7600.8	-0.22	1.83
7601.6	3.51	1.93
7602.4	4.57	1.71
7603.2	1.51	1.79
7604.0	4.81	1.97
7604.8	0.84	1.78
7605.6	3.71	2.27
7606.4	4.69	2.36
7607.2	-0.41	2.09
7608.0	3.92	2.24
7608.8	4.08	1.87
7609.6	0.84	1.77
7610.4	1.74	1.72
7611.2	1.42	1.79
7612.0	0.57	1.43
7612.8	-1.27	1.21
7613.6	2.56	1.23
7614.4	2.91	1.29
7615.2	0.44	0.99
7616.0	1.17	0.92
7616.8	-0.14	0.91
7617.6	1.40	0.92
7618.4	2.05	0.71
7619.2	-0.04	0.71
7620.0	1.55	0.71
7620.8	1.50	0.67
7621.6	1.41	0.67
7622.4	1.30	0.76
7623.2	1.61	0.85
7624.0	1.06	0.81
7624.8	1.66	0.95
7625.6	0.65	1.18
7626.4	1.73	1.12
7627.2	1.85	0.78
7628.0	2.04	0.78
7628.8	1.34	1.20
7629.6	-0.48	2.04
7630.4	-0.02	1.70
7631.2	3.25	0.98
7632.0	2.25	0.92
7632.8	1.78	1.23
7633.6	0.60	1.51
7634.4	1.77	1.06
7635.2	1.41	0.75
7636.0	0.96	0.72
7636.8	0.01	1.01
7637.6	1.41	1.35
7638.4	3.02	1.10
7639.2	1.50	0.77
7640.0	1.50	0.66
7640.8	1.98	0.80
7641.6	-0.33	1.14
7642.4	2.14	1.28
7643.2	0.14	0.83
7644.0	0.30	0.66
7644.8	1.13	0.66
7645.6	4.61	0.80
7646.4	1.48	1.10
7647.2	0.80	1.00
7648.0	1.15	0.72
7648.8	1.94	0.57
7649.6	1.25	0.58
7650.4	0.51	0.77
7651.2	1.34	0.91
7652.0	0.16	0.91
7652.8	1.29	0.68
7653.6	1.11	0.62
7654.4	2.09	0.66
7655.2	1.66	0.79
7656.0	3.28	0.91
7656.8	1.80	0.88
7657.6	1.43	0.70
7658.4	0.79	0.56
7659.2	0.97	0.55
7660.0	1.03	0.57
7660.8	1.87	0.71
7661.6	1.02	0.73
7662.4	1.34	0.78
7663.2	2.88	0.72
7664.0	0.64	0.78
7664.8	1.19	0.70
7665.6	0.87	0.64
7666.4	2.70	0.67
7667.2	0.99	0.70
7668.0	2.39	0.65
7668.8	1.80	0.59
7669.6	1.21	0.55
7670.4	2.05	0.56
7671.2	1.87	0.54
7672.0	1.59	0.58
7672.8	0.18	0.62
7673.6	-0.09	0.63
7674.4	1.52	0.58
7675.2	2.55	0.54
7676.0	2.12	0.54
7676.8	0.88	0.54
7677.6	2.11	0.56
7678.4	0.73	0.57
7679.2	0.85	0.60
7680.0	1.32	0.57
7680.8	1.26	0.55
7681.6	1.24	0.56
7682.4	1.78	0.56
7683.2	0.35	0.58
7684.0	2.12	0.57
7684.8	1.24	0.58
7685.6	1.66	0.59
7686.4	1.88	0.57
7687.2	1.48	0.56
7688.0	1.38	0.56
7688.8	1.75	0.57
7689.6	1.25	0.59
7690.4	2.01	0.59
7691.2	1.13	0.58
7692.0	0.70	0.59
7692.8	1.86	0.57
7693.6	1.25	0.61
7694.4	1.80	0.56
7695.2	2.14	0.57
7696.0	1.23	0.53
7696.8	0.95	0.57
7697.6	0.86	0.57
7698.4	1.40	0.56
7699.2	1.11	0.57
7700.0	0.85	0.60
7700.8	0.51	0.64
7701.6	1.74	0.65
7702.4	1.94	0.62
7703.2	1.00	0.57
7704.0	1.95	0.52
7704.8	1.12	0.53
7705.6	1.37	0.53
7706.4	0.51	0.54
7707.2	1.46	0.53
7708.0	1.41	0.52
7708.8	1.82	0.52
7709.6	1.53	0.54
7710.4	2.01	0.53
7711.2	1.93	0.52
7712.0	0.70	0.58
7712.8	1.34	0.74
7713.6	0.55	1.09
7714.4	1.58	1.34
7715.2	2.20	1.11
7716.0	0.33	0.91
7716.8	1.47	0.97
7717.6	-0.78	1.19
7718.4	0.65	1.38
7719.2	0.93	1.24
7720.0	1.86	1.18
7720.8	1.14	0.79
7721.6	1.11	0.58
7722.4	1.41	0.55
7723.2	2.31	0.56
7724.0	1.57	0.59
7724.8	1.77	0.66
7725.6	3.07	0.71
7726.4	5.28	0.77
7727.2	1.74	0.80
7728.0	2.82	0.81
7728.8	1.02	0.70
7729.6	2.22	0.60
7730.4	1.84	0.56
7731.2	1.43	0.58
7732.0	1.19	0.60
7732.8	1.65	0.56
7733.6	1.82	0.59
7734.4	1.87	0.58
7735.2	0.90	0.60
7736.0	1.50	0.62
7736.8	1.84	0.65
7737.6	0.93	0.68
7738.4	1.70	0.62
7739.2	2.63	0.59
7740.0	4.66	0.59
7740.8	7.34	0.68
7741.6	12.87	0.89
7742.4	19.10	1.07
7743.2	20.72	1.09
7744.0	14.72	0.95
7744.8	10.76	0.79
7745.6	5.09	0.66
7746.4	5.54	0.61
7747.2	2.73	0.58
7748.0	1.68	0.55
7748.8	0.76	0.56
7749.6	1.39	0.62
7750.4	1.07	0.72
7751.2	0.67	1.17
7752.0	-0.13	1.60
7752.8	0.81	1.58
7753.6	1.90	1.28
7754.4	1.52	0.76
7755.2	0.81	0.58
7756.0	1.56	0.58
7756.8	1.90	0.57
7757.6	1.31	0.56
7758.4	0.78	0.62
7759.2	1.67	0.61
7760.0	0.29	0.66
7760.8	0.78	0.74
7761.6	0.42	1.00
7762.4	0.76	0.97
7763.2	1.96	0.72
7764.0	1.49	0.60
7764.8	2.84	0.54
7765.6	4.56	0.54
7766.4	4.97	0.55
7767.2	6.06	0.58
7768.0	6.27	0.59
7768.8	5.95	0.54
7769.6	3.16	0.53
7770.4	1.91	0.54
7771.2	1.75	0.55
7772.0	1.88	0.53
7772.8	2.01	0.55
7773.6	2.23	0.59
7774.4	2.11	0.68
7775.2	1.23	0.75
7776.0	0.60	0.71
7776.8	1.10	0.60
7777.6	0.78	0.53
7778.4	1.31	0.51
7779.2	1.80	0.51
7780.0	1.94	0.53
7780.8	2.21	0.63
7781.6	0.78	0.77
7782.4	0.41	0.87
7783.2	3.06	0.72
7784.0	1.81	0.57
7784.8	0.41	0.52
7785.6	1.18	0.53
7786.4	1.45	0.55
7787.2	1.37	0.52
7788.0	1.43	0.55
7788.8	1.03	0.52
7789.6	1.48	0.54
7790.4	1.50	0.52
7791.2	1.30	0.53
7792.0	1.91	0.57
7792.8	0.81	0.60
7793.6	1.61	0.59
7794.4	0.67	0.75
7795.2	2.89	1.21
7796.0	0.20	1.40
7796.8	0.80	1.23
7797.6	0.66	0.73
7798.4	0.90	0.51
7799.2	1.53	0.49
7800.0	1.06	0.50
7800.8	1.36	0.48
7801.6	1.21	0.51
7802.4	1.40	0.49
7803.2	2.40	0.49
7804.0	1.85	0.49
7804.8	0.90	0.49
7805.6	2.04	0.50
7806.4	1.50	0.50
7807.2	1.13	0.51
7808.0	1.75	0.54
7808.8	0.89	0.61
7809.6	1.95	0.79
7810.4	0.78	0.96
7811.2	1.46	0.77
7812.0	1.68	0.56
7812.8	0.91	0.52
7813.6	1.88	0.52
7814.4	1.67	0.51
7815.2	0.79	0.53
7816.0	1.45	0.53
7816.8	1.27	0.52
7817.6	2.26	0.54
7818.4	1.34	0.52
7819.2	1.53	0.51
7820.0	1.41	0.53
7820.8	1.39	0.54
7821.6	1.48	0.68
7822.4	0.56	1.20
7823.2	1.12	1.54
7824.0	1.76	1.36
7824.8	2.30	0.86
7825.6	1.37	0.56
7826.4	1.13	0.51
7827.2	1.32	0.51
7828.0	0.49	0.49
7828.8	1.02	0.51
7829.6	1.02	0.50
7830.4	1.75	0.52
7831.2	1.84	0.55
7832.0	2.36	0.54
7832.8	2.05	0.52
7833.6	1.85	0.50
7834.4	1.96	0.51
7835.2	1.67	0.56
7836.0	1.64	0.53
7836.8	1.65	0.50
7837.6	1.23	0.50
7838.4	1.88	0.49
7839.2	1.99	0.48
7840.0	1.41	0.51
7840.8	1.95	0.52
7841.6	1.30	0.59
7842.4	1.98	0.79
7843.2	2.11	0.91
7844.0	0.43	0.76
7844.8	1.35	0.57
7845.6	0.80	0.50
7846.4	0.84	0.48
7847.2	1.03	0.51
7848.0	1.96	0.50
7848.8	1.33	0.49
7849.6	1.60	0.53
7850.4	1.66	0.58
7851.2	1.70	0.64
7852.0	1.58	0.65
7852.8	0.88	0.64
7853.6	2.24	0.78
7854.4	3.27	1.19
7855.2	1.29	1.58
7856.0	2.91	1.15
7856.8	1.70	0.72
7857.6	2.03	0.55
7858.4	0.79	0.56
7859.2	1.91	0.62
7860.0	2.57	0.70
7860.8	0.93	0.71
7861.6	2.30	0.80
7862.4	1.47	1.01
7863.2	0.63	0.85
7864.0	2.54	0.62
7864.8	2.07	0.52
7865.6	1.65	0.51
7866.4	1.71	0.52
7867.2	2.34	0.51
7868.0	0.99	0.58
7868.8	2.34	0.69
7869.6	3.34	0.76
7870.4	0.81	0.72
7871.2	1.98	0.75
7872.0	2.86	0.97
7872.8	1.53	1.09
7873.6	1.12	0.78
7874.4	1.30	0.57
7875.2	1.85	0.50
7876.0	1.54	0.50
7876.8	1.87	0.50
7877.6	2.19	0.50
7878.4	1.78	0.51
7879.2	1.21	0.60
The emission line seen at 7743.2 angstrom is H-alpha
